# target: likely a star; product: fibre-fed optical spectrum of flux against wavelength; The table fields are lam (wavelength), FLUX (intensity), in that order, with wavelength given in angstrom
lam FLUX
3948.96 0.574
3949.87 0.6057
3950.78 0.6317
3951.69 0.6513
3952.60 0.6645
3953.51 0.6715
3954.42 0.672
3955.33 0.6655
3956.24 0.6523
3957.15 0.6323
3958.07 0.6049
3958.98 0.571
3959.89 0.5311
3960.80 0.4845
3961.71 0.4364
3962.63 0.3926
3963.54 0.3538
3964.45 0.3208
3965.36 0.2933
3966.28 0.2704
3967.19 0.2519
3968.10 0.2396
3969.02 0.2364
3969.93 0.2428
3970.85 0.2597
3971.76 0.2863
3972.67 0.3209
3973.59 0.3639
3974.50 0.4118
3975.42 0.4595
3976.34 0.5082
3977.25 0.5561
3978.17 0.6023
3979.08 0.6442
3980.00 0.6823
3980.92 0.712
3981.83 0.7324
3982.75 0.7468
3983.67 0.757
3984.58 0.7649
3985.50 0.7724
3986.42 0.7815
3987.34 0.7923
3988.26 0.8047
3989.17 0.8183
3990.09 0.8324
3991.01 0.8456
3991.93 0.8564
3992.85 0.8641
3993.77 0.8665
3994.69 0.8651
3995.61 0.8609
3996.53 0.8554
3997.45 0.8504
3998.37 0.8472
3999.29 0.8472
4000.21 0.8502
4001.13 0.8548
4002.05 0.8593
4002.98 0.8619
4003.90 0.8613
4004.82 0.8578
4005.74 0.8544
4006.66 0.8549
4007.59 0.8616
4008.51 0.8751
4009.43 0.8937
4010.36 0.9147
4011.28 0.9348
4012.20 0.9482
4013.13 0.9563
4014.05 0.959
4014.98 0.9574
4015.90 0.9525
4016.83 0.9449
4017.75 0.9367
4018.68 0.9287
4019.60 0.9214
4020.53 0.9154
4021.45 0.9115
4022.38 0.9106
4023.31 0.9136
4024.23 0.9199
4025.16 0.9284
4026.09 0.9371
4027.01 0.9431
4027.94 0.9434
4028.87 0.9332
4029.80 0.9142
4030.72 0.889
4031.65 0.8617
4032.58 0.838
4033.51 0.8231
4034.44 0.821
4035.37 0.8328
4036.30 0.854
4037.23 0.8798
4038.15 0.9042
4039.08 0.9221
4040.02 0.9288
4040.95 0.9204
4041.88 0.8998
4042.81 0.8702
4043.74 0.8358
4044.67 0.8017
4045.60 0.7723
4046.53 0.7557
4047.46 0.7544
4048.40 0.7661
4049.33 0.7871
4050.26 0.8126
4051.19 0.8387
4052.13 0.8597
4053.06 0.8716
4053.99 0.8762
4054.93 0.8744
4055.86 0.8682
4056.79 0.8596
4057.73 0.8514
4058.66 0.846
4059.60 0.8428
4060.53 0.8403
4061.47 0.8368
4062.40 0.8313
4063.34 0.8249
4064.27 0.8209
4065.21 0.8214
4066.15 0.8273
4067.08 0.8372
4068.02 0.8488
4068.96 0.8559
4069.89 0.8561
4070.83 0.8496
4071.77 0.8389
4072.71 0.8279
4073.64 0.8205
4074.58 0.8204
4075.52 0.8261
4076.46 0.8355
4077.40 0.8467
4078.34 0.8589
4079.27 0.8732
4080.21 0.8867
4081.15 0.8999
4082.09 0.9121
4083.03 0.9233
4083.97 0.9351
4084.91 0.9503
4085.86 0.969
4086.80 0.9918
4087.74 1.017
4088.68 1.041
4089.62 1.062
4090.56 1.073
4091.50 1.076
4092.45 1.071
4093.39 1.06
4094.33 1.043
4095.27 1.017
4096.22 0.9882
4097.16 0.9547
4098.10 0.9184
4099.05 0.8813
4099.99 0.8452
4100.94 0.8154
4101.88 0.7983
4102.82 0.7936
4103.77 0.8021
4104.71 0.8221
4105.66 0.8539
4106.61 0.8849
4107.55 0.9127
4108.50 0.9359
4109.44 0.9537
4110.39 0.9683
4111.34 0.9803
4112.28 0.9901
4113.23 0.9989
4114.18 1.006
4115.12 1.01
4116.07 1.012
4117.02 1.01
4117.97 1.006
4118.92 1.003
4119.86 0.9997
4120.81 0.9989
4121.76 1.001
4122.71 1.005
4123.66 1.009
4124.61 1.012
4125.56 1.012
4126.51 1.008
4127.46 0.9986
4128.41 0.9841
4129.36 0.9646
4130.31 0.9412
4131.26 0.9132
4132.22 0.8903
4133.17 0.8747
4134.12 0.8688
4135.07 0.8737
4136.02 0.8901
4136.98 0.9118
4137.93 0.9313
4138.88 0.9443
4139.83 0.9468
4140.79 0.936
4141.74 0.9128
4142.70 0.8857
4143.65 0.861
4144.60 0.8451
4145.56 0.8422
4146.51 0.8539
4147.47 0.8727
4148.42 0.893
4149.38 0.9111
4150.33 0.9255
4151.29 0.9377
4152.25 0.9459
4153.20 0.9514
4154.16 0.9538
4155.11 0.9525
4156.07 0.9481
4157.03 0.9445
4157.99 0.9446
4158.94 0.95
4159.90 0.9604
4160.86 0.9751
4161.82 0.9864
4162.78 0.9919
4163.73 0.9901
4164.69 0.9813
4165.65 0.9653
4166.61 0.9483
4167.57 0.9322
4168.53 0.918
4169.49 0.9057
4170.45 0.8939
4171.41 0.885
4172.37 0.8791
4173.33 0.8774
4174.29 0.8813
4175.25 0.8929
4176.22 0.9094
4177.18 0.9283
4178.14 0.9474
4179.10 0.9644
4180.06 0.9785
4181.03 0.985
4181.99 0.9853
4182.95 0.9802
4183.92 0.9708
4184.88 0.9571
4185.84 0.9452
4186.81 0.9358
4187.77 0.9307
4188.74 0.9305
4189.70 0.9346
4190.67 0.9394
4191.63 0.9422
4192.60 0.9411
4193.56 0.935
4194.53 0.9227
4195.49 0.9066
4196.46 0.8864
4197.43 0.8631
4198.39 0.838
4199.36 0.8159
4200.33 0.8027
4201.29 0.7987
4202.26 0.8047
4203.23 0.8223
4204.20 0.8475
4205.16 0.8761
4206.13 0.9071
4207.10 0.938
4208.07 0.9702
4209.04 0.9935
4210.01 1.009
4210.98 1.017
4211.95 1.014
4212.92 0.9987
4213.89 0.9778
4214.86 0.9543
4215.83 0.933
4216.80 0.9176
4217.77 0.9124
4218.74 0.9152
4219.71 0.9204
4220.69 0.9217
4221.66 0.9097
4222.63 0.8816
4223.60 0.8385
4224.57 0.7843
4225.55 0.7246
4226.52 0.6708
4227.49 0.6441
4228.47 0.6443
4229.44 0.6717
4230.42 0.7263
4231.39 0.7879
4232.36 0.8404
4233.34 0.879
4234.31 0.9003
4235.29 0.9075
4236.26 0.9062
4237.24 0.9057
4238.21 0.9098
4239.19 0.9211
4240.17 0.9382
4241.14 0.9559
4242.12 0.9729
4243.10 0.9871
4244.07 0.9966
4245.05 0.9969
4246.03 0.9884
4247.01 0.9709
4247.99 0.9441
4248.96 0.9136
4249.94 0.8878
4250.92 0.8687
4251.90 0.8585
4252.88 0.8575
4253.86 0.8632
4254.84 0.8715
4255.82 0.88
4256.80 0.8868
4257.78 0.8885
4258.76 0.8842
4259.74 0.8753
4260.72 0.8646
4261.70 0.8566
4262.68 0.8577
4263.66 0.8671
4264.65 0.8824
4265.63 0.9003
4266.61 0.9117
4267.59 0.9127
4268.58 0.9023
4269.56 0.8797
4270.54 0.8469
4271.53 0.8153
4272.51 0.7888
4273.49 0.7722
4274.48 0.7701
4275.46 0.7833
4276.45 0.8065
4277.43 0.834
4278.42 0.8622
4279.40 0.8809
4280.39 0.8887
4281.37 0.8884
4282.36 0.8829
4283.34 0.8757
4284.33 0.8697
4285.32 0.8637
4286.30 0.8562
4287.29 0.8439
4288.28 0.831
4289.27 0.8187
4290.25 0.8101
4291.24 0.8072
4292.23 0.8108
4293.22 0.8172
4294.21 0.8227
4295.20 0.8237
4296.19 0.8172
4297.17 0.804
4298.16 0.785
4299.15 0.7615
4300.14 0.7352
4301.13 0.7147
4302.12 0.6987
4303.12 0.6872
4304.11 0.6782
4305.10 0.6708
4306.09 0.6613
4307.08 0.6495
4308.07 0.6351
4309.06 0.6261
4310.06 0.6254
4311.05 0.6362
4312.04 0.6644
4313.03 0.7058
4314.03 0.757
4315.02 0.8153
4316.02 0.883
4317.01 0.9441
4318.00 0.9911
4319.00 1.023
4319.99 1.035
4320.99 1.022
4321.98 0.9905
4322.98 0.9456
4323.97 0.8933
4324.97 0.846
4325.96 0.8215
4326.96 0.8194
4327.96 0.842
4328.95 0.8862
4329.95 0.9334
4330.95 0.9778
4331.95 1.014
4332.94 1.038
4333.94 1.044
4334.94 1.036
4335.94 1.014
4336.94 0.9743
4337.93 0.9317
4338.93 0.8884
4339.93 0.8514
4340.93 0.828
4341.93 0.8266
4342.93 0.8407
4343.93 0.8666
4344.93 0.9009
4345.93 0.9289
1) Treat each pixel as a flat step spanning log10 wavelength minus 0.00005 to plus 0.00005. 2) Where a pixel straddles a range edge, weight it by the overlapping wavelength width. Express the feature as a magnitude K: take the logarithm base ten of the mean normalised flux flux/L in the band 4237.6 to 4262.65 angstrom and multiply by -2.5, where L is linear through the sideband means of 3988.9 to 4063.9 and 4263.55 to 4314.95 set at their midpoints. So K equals -0.14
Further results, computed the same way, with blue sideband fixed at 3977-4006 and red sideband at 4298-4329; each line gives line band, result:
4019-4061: -0.09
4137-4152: -0.13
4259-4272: -0.10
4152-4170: -0.20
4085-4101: -0.24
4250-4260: -0.10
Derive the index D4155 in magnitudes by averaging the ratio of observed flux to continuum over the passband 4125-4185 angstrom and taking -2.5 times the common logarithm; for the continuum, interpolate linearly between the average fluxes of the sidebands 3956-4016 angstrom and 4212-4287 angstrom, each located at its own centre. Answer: -0.16 mag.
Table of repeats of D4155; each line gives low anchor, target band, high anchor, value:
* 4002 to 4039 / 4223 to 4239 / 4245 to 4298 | 0.088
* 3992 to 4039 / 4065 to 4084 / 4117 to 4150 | 0.071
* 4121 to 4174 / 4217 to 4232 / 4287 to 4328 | 0.090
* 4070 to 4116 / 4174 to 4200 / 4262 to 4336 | -0.049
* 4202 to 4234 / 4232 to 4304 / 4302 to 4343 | -0.001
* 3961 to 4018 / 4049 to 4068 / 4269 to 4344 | -0.160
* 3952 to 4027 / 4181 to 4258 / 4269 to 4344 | -0.119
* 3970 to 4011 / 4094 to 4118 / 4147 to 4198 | -0.079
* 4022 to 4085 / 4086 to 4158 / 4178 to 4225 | -0.069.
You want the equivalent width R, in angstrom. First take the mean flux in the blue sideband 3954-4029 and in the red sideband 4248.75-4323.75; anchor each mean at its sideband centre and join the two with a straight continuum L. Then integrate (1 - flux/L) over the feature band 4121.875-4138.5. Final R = -3.79 angstrom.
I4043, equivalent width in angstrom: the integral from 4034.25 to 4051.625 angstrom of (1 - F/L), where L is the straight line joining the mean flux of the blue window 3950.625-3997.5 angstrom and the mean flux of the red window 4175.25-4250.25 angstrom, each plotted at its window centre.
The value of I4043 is -4.0 angstrom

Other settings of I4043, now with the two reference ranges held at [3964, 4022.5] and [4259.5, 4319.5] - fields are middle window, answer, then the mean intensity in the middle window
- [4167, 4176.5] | -1.5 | 0.897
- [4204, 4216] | -2.6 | 0.96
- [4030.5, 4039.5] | -1.5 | 0.862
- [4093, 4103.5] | -2.2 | 0.916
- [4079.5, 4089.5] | -2.7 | 0.954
